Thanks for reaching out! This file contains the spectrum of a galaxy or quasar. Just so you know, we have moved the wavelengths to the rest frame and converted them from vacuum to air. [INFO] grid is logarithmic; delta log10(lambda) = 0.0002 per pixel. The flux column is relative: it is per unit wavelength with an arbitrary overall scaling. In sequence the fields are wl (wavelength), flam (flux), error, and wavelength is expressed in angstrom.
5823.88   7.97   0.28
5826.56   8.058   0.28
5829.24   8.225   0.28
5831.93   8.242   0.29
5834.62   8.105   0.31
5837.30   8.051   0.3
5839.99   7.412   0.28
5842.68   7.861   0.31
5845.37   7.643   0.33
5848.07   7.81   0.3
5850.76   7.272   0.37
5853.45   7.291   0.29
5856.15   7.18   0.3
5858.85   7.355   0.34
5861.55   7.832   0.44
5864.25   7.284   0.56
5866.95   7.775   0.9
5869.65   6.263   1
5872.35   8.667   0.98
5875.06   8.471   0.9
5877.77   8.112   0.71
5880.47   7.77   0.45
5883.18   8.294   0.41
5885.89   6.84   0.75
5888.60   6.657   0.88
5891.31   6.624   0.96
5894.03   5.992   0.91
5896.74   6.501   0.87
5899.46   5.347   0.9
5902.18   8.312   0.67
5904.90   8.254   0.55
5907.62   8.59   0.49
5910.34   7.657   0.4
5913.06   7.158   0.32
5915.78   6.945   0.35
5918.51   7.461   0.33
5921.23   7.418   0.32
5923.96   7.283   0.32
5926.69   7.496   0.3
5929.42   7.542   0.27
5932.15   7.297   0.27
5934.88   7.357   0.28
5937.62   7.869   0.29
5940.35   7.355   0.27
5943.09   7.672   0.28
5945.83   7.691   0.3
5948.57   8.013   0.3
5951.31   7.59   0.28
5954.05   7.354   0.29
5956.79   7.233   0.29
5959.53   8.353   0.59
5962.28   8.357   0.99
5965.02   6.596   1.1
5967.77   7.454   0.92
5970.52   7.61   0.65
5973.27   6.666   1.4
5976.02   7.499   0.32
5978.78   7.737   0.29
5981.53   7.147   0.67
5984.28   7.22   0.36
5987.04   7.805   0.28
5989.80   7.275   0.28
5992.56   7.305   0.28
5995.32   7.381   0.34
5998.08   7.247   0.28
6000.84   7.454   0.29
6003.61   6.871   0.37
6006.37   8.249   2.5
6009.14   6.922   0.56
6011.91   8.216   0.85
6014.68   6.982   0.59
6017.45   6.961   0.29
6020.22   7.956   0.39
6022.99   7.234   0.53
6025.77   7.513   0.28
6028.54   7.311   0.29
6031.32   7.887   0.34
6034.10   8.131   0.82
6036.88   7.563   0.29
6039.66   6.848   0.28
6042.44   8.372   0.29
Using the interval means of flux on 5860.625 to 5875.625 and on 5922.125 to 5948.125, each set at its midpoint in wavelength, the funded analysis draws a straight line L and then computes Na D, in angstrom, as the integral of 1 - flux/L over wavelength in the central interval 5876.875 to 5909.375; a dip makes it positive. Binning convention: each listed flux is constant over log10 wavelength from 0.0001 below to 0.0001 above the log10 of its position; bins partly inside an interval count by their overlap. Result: 1.5 angstrom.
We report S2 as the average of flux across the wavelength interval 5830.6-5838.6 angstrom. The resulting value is 8.14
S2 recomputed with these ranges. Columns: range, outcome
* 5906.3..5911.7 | 8.12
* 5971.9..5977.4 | 7.08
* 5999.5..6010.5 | 7.37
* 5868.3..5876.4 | 7.8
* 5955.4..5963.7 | 7.98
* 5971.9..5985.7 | 7.26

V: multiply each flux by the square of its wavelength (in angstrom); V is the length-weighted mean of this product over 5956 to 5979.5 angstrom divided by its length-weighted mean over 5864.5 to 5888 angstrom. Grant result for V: 1.00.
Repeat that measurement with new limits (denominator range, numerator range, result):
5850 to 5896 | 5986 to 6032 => 1.05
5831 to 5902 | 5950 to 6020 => 1.04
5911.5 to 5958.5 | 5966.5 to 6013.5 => 1.01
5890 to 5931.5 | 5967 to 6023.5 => 1.05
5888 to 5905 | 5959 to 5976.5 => 1.14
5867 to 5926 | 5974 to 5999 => 1.03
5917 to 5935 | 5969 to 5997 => 1.01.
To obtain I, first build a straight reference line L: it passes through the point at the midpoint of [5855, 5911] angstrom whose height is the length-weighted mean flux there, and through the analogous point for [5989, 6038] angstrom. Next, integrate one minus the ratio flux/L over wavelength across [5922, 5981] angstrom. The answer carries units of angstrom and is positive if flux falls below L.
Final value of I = -0.6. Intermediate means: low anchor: 7.42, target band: 7.52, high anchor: 7.47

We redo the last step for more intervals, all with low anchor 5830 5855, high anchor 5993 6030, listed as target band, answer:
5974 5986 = 0.16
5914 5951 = 0.36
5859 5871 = 0.64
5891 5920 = 1.64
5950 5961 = -0.18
